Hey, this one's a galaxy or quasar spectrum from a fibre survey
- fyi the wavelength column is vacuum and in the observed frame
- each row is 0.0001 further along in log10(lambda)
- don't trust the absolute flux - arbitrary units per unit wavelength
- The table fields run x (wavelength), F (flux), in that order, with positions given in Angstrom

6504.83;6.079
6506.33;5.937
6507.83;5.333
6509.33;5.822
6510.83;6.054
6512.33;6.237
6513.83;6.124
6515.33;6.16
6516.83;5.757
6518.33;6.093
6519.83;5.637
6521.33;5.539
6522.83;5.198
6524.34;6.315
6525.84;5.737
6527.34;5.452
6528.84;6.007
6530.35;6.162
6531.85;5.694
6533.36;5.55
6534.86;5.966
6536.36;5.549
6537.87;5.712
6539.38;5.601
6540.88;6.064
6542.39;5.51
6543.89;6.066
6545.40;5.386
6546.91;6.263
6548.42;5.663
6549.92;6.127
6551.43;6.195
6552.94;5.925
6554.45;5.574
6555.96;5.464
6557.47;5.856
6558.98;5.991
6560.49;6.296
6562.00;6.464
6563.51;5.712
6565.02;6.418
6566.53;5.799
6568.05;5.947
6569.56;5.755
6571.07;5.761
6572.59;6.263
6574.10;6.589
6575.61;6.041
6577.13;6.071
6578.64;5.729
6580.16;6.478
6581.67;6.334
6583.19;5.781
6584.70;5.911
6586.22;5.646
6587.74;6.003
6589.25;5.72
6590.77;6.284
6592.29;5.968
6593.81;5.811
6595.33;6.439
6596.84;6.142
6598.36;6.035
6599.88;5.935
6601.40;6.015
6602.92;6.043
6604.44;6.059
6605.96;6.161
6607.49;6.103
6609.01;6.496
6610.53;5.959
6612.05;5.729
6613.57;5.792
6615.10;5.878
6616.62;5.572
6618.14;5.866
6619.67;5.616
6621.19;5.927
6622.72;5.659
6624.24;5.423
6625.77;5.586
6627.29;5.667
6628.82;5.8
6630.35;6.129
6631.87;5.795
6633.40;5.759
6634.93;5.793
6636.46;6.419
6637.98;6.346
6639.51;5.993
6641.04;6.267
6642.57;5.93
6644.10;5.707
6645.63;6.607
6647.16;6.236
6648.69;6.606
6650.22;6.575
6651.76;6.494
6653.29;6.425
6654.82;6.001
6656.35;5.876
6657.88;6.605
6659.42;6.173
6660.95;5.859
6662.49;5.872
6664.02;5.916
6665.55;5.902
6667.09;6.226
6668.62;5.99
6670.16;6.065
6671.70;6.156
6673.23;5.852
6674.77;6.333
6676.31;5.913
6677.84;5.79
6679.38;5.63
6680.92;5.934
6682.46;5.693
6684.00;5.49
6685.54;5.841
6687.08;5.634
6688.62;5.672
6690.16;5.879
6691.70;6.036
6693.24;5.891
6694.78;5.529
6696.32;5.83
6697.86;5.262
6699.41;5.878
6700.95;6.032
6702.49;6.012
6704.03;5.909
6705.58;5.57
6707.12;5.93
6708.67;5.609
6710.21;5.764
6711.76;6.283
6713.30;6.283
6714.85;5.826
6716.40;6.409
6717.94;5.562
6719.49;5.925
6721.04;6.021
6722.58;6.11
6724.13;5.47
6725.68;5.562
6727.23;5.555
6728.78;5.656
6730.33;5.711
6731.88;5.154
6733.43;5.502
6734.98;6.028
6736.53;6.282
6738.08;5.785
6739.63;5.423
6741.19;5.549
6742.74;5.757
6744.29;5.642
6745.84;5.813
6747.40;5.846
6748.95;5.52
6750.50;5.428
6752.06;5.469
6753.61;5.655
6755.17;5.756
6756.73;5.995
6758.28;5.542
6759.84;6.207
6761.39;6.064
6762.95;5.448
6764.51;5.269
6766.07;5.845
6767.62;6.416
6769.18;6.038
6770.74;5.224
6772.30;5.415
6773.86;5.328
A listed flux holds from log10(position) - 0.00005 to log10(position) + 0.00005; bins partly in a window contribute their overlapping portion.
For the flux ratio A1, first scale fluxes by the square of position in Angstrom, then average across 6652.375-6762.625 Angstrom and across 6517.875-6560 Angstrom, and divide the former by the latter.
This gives 1.1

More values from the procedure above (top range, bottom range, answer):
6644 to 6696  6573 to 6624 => 1.03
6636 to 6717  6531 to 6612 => 1.04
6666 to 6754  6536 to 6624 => 1.01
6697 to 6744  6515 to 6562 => 1.05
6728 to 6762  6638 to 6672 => 0.95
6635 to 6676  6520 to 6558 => 1.10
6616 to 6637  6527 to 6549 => 1.03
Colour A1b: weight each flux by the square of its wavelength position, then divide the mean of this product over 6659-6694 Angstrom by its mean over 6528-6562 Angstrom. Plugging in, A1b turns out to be 1.05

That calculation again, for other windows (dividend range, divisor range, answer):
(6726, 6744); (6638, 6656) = 0.93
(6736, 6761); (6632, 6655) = 0.95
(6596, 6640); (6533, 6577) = 1.02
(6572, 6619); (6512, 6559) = 1.05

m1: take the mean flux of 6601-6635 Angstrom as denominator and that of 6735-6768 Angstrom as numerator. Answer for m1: 1.0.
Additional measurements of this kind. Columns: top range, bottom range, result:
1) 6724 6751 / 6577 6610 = 0.93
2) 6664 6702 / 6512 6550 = 1.01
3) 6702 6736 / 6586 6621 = 0.97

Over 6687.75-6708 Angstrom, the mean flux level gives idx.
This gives 5.8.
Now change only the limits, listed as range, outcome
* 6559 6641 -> 5.98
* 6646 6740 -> 5.91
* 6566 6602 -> 6.02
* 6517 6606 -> 5.93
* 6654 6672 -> 6.05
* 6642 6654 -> 6.33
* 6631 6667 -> 6.14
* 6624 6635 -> 5.75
